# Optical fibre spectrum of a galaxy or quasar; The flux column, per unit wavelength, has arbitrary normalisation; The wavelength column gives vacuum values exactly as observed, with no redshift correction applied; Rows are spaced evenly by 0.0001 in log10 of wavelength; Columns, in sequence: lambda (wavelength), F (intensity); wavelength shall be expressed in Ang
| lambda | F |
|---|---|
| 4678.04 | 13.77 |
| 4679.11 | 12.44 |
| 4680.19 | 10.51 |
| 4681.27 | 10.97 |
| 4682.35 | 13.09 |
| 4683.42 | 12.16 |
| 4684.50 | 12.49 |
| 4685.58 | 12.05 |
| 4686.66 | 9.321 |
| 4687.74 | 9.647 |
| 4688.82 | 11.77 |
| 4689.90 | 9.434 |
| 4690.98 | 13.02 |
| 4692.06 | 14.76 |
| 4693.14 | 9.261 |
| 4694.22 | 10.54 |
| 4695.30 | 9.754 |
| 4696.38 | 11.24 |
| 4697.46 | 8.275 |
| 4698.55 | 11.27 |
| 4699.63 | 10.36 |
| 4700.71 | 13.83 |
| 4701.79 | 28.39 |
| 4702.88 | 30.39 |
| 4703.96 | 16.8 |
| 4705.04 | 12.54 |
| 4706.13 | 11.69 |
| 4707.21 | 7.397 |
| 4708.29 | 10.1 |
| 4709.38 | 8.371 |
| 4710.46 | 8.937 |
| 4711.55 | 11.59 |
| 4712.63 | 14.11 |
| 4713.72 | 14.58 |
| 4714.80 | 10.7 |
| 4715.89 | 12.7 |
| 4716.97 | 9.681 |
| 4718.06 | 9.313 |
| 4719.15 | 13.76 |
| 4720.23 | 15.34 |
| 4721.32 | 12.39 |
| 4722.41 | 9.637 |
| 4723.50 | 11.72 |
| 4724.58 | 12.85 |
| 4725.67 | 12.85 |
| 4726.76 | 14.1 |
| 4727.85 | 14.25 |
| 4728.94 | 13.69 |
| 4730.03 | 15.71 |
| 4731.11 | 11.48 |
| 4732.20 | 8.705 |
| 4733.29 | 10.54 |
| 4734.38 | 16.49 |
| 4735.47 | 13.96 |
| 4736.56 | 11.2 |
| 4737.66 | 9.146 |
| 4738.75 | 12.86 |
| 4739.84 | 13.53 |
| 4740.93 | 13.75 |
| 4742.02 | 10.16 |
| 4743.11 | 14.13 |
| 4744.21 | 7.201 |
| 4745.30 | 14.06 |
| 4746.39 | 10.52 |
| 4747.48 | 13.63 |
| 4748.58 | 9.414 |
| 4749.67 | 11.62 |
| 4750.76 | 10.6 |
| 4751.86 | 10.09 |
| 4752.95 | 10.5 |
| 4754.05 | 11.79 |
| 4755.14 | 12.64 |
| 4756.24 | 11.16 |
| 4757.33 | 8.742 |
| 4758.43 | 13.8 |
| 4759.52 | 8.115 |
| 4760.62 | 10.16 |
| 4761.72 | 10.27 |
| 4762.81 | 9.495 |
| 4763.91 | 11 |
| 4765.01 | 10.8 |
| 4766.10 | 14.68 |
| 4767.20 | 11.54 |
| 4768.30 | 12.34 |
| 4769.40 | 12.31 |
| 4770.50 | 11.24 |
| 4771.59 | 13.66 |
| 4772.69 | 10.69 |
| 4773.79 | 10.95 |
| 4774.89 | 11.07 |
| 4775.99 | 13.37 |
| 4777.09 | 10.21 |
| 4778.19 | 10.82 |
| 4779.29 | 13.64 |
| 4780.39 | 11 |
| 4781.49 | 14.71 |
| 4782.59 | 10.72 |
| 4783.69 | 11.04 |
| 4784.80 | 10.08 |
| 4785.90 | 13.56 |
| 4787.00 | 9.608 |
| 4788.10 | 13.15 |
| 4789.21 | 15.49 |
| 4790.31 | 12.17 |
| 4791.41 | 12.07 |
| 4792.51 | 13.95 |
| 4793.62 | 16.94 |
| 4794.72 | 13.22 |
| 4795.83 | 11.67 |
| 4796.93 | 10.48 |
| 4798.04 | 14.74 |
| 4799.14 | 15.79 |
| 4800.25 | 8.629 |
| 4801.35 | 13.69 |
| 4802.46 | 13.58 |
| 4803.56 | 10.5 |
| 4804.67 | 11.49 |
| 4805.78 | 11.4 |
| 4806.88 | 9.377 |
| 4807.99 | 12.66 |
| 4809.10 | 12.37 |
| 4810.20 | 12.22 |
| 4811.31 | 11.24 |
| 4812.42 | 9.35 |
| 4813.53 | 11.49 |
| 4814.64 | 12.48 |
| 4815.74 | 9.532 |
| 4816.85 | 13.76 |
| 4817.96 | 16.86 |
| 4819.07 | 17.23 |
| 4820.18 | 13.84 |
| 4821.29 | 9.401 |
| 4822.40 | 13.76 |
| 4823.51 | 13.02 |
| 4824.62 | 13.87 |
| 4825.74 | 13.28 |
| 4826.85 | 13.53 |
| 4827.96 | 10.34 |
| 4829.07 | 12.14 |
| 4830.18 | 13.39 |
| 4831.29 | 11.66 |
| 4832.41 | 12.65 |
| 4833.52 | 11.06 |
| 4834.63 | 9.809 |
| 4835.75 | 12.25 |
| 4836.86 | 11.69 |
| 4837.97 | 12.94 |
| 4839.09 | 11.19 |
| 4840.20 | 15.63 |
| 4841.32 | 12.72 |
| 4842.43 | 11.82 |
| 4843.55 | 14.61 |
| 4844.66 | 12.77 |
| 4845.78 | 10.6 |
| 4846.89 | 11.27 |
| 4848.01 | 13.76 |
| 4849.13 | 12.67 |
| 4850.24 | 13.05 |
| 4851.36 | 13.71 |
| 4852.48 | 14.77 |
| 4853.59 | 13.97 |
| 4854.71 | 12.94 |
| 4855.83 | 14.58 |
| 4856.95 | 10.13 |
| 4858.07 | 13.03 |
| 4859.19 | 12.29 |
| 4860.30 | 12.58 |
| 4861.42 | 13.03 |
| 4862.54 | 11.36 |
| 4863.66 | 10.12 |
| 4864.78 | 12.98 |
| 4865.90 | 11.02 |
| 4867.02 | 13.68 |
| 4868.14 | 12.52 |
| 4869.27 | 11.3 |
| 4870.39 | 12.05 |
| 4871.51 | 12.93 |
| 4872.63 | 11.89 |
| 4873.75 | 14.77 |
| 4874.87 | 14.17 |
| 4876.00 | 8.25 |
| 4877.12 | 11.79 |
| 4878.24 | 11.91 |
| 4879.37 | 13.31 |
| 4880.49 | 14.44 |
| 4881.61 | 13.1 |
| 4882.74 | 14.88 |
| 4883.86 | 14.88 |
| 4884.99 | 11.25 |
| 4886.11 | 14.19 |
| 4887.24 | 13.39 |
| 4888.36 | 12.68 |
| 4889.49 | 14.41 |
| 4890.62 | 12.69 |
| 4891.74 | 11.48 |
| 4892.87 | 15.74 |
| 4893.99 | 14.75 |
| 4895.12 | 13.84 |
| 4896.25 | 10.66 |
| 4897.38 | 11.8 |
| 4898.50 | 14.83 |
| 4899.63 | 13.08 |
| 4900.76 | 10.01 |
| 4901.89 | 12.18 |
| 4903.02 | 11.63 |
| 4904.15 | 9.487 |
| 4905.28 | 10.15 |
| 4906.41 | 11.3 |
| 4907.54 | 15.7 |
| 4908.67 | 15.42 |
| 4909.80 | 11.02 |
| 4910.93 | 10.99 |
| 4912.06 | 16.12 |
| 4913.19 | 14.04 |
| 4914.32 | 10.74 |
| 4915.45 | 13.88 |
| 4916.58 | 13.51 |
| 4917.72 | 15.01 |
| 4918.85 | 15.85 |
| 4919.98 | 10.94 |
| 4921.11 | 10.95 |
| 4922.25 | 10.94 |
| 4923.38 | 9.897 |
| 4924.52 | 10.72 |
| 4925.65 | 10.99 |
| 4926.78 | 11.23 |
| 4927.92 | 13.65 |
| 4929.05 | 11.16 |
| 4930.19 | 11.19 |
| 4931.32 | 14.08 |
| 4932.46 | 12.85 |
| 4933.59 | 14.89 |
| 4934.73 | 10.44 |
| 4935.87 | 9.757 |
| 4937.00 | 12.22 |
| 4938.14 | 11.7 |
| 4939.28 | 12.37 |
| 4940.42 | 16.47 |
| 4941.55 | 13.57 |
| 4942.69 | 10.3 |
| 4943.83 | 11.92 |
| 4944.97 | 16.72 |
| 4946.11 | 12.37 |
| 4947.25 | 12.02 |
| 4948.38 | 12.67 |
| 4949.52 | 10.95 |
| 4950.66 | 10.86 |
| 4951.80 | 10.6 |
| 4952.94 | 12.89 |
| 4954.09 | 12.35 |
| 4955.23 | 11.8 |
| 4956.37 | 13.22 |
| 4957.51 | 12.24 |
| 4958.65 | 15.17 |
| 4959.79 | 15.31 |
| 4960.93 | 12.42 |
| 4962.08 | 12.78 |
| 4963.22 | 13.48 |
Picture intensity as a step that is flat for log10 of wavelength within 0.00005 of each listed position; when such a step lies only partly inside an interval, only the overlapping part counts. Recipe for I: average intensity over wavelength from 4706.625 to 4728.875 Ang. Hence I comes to 11.8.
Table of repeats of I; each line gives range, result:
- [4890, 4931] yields 12.4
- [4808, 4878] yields 12.5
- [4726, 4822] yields 12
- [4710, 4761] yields 11.9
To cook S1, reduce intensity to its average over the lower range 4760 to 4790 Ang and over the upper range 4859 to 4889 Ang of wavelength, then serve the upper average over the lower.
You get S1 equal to 1.07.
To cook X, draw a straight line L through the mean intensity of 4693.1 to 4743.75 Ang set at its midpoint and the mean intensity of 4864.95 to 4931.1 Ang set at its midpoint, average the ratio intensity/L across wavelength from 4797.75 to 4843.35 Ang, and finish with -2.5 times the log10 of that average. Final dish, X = 0.02 mag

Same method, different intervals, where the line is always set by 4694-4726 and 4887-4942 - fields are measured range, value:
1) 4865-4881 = 0.015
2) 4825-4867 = 0.012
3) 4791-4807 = 0.006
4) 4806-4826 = 0.012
